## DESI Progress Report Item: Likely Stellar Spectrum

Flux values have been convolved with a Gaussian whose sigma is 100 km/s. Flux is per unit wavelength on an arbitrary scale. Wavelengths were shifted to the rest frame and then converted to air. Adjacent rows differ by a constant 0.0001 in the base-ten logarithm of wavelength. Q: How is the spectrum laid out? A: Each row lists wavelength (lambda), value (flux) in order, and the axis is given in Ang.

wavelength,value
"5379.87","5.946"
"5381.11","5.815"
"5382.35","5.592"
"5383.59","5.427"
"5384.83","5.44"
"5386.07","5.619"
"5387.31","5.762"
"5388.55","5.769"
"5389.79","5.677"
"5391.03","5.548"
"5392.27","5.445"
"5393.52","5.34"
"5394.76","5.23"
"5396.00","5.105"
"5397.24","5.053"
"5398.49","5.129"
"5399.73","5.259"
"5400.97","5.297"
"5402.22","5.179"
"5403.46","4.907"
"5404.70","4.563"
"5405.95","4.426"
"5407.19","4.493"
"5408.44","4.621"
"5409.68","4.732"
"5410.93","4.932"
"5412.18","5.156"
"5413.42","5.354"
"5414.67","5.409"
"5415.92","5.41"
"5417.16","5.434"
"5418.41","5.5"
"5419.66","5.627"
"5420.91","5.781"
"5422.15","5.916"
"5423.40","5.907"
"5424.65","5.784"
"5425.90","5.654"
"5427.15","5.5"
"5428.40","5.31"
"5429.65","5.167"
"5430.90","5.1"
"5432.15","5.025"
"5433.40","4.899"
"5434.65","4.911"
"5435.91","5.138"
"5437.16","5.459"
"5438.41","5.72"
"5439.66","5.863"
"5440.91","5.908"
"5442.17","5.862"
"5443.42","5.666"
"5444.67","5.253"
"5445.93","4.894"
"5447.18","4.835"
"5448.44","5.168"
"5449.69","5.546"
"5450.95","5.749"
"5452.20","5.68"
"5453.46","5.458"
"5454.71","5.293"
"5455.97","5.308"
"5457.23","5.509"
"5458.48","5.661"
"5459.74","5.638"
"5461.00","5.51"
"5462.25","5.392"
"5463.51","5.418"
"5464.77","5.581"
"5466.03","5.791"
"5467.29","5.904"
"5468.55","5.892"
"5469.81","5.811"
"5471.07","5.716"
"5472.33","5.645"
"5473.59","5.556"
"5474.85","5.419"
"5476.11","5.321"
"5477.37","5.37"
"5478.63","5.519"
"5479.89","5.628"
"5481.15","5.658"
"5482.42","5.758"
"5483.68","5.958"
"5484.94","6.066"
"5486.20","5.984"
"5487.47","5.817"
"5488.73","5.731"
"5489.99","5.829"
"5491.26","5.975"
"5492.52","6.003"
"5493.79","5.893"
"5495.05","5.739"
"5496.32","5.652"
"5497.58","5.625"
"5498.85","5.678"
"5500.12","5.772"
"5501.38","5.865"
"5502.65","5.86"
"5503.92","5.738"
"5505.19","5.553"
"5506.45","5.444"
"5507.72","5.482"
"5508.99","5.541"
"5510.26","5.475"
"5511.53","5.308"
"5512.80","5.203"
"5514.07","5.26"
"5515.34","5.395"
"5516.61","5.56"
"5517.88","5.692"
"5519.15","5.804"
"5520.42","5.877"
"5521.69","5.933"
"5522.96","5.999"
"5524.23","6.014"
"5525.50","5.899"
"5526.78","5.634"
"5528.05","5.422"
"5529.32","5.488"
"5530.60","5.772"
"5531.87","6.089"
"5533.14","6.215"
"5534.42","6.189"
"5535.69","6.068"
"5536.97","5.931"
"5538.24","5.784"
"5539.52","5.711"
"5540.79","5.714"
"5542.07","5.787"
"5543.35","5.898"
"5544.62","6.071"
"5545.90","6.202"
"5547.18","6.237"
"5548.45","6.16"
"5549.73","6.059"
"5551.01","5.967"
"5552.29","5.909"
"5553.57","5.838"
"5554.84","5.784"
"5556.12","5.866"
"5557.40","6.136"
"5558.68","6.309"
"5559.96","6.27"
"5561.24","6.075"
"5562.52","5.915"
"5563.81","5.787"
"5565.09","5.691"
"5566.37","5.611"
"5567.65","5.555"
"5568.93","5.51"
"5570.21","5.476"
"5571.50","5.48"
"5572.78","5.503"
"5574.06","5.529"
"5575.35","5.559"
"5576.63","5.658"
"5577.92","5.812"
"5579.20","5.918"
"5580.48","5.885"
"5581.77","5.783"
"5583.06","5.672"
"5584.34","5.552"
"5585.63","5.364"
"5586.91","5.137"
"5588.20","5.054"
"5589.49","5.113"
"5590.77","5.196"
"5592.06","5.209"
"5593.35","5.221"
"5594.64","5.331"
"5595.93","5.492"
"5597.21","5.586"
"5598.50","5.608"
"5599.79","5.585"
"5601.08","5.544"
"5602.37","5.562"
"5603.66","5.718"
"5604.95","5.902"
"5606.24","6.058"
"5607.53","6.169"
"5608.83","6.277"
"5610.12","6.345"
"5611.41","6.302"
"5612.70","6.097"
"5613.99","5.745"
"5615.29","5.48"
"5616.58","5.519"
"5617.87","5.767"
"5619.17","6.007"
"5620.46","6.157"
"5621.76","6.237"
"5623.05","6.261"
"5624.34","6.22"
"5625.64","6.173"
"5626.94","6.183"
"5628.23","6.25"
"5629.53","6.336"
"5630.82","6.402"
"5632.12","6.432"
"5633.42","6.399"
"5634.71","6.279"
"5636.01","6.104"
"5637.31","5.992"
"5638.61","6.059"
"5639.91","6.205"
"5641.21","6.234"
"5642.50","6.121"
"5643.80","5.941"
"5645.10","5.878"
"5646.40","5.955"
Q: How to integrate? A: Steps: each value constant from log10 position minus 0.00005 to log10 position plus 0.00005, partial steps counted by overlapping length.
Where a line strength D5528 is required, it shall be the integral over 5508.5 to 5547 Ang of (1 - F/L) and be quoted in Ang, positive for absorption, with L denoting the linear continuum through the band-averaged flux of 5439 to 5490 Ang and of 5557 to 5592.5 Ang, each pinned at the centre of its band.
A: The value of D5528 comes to -1.1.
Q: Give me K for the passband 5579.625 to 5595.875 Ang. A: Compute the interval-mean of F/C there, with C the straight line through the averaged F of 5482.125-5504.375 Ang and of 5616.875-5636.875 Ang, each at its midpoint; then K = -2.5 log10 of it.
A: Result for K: 0.13 mag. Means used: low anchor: 5.83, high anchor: 6.2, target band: 5.39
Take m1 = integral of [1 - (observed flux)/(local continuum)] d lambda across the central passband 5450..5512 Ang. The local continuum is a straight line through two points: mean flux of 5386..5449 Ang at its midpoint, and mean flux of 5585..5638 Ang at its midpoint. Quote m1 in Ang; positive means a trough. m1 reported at -1.96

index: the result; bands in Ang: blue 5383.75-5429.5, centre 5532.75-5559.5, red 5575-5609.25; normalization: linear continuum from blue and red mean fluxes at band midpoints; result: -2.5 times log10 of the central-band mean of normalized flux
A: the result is -0.089 mag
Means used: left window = 5.31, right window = 5.59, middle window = 5.99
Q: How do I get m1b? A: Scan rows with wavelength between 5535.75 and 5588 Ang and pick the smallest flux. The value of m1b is 5.137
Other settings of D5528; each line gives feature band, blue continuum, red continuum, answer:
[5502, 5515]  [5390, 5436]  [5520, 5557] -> 0.6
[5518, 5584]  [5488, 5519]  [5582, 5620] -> -2.4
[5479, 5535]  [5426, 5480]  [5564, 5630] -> -1.7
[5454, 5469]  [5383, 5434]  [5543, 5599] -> -0.4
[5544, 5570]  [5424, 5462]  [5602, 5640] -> -0.4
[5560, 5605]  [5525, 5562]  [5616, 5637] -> 3.6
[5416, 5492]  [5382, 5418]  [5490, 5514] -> -1.5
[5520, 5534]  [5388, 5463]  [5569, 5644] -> -0.6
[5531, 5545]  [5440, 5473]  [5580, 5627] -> -0.7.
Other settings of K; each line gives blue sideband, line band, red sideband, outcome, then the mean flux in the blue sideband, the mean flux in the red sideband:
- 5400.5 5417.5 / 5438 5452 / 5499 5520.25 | -0.062 mag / 4.98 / 5.57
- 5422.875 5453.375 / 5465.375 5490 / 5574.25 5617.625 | -0.047 mag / 5.41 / 5.65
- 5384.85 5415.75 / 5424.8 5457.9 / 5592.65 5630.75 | -0.014 mag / 5.17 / 5.91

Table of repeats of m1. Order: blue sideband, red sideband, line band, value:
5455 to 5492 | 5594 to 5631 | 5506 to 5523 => 0.56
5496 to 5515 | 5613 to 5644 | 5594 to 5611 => 0.57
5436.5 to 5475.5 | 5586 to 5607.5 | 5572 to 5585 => -0.47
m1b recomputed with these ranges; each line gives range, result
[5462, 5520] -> 5.203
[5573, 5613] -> 5.054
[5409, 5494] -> 4.732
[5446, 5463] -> 4.835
